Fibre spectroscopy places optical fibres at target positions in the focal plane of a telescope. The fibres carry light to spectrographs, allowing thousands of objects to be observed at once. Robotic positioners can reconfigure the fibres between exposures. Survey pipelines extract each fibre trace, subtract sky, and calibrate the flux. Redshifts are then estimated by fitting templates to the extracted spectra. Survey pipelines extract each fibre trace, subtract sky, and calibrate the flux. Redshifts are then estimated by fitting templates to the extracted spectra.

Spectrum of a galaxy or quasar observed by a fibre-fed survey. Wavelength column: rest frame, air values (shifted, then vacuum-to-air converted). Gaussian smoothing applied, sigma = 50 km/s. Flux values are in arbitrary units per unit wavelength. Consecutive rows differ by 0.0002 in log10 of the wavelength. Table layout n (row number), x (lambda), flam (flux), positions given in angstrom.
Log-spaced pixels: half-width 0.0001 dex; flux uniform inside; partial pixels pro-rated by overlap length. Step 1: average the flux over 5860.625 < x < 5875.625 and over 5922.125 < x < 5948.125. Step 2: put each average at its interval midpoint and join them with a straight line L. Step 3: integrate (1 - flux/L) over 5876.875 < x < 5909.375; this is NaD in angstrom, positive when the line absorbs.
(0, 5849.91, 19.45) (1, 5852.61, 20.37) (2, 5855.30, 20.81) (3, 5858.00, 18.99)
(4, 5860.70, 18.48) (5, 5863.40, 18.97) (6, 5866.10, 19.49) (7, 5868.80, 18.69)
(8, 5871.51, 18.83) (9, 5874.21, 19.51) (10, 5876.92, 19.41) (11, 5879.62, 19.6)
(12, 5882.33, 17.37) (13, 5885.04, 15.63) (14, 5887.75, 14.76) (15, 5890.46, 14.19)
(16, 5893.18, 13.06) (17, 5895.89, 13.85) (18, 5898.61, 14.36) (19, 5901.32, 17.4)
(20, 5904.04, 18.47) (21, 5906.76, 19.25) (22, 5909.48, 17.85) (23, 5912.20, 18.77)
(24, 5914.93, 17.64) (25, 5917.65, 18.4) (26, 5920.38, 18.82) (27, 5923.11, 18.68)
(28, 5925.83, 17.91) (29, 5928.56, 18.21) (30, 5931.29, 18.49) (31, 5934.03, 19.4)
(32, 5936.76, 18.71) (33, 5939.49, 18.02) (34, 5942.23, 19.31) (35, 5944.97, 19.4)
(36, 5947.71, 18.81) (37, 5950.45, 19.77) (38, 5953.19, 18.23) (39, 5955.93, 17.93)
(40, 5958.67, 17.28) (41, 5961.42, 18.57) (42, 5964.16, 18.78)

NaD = 4.3 angstrom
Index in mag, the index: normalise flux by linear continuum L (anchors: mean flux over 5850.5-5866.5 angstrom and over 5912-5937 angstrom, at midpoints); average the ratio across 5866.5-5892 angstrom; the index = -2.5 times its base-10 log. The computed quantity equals 0.09 mag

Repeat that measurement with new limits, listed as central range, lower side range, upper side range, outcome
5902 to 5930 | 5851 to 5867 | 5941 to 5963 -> 0.04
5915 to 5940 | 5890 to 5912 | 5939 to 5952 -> -0.03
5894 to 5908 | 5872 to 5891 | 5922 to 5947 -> 0.09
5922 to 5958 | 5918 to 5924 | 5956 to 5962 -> -0.02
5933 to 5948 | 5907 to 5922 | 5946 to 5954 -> -0.01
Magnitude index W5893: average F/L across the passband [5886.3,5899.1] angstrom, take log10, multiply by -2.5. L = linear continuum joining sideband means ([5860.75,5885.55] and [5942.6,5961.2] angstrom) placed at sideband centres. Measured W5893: 0.31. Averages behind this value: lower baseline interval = 18.7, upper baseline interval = 18.6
